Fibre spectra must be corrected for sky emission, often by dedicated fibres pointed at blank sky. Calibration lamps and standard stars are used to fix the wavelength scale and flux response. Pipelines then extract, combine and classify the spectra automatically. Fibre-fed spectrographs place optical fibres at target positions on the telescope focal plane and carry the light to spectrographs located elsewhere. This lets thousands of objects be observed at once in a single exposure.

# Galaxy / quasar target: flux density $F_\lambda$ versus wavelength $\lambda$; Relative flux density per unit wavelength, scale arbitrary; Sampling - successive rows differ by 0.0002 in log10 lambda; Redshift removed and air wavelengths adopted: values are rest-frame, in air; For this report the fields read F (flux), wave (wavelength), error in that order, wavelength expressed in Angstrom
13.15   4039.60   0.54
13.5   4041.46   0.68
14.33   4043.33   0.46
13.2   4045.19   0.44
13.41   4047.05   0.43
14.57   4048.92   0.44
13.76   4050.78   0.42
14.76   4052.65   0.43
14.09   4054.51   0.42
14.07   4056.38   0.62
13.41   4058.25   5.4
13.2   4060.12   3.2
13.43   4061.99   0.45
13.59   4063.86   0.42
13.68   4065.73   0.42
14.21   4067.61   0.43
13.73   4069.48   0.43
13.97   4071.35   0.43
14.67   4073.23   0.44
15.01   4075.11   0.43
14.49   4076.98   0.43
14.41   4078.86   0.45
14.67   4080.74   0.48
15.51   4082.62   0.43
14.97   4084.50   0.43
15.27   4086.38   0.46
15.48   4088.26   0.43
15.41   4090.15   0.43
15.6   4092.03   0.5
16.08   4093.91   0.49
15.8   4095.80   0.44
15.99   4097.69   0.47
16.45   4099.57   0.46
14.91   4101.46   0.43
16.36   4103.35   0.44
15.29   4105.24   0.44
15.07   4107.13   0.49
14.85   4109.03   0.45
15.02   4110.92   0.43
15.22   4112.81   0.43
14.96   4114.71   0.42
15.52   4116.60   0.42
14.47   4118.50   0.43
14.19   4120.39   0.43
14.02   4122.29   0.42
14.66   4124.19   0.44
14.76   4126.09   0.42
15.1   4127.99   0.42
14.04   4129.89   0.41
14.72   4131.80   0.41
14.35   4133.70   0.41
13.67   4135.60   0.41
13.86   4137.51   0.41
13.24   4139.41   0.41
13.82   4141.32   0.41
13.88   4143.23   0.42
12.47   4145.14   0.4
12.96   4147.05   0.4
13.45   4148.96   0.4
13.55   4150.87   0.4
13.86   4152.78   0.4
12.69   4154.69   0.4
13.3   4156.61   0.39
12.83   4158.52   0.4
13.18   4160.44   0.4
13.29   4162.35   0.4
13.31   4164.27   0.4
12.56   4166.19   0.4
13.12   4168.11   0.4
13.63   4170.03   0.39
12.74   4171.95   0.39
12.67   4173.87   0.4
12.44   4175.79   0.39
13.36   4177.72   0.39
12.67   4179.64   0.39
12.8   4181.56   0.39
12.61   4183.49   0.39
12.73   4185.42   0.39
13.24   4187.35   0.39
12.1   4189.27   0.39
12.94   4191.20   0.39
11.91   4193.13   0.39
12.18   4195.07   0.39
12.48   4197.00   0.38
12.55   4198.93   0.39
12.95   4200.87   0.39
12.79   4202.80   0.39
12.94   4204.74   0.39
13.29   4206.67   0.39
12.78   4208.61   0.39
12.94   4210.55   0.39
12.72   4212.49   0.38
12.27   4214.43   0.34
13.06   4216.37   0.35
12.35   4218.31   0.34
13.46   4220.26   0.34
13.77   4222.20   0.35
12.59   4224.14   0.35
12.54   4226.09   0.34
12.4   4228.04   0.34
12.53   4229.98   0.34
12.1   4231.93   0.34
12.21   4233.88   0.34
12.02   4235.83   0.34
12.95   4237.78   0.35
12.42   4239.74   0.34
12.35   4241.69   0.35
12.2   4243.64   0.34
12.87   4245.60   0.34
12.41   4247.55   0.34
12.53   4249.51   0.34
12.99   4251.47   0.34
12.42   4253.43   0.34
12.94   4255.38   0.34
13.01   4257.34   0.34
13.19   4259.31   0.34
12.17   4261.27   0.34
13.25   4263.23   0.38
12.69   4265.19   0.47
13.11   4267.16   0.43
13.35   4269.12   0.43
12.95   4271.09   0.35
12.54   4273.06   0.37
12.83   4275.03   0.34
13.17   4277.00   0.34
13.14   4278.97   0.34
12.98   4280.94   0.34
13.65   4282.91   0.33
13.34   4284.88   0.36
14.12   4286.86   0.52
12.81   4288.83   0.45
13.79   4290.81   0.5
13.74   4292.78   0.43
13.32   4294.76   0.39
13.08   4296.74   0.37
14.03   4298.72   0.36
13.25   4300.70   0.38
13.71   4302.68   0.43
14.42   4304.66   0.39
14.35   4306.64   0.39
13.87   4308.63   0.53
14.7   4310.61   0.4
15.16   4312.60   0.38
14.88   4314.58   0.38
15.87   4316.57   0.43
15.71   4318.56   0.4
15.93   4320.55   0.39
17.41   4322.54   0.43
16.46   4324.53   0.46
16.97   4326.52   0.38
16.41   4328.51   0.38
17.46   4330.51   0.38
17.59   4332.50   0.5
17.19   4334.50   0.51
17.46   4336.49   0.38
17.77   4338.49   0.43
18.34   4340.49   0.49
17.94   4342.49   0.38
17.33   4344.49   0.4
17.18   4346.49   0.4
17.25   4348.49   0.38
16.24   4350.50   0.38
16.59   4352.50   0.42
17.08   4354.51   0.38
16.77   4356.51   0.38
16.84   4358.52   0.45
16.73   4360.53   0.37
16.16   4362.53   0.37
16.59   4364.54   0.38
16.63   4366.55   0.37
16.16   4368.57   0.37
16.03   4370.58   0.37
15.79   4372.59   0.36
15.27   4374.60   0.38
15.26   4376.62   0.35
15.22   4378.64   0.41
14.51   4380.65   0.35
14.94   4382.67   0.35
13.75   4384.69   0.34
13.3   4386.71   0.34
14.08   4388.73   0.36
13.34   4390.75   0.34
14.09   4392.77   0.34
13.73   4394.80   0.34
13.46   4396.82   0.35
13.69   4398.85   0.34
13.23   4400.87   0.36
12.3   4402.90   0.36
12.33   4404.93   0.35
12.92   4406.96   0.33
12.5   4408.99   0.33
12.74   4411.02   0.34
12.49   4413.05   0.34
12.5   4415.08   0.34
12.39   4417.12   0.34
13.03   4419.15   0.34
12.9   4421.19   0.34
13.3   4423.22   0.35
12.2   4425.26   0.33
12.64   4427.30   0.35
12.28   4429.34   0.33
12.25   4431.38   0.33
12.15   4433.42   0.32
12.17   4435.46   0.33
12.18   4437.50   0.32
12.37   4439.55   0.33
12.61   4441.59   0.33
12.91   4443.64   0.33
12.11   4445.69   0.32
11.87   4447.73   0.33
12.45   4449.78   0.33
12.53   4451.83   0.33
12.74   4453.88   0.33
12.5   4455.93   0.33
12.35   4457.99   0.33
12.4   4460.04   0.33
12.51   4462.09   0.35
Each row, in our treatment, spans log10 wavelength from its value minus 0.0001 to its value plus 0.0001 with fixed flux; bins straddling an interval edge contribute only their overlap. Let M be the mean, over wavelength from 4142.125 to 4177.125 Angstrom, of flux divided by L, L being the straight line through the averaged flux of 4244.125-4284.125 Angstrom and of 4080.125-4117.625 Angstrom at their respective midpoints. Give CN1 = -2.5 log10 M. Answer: 0.11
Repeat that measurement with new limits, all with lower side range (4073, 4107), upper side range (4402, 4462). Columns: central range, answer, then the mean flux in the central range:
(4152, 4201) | 0.14 mag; 12.8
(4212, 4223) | 0.11 mag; 12.9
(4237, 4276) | 0.10 mag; 12.8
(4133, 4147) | 0.11 mag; 13.6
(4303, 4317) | -0.09 mag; 14.7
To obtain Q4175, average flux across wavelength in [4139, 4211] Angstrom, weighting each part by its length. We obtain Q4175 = 13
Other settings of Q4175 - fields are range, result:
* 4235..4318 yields 13.3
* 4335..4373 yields 16.9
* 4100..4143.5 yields 14.6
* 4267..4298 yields 13.3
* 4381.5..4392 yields 13.9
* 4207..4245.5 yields 12.6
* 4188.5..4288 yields 12.8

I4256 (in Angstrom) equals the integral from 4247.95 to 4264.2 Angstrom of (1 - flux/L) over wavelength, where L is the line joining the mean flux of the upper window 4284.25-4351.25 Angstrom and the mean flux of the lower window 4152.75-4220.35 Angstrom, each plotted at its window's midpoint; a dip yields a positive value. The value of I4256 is 1.69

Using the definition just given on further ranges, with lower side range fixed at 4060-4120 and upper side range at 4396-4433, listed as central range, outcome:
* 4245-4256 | 0.9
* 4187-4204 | 2.0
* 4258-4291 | 1.4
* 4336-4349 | -4.4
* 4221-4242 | 2.1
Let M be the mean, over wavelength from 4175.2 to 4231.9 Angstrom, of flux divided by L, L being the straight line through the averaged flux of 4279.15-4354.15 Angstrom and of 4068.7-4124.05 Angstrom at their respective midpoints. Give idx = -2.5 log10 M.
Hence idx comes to 0.20 mag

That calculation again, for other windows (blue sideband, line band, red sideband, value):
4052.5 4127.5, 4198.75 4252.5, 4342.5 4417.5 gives 0.169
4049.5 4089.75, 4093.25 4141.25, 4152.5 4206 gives -0.090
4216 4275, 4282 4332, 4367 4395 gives -0.086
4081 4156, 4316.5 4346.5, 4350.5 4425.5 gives -0.183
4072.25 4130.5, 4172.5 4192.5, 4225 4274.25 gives 0.083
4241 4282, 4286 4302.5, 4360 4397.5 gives -0.008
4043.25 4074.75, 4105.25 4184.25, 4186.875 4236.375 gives -0.043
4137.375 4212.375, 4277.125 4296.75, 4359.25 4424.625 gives 0.012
